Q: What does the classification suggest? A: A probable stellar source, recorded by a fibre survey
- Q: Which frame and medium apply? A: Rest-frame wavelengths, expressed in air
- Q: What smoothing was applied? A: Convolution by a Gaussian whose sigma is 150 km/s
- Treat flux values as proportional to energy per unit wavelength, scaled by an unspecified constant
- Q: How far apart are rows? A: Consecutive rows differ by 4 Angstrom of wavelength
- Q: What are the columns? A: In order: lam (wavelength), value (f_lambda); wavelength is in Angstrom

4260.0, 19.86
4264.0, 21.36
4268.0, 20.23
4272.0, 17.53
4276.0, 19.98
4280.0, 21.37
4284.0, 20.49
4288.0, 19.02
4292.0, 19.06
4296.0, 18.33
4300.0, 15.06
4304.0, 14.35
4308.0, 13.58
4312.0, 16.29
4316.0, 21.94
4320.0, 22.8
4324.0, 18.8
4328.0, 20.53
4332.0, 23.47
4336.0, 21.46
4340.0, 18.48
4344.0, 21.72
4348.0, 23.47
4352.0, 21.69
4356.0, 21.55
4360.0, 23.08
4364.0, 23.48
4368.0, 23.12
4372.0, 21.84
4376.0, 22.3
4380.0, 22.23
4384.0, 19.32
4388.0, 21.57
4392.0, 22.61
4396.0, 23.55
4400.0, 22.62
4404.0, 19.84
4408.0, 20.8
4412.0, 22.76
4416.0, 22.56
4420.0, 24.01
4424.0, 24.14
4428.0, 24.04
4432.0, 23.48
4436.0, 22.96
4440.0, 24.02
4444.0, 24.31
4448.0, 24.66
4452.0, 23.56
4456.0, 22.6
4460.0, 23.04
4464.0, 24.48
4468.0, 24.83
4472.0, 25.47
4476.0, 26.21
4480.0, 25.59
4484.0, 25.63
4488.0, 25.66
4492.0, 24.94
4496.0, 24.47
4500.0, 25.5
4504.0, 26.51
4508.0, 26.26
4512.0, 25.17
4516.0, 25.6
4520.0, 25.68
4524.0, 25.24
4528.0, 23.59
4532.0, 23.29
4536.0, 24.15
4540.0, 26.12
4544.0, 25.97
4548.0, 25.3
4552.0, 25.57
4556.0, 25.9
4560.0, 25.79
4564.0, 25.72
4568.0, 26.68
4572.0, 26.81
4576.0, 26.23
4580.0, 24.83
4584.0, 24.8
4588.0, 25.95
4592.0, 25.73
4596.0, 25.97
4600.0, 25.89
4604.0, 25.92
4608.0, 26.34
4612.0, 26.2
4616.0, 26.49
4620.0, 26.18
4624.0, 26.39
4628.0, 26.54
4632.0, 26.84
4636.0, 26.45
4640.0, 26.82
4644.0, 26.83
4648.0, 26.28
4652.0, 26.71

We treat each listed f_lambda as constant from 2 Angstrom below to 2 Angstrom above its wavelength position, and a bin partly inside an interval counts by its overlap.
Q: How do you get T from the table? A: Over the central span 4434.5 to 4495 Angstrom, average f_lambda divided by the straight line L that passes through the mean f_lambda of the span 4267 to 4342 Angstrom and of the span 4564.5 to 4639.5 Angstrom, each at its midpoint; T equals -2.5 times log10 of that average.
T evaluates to -0.08 mag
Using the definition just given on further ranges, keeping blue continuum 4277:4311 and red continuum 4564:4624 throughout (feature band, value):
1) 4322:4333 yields -0.11 mag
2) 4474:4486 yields -0.13 mag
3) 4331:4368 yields -0.15 mag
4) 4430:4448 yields -0.10 mag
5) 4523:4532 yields 0.00 mag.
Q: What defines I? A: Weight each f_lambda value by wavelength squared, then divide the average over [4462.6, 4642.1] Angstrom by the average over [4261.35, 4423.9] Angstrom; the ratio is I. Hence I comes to 1.4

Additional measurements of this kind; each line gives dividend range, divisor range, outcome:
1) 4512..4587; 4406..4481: 1.12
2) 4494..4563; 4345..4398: 1.22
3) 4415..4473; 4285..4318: 1.47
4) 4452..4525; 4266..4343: 1.43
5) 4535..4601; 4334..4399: 1.28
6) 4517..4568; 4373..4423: 1.22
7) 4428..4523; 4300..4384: 1.28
